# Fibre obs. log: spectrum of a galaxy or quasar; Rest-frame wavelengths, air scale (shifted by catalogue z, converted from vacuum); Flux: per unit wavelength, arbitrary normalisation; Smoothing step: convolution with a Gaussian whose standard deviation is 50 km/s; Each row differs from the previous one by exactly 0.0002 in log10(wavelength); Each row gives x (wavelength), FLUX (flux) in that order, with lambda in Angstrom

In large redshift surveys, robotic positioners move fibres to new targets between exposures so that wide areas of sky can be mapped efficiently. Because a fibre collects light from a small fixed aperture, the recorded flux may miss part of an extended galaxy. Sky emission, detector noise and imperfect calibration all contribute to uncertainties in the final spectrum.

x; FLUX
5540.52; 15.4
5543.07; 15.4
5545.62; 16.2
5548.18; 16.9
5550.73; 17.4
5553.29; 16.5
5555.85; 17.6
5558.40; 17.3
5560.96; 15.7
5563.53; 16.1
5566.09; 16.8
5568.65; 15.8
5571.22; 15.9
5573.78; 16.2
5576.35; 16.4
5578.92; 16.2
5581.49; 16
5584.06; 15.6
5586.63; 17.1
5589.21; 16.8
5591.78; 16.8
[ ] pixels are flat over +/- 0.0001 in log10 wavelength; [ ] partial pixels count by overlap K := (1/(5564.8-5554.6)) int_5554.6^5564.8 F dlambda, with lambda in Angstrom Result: 16.7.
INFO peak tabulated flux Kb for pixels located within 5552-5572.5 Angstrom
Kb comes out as 17.6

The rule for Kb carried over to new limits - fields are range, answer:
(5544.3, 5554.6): 17.4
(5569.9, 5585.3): 16.4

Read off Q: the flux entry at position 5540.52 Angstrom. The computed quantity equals 15.4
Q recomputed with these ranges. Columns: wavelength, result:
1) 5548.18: 16.9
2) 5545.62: 16.2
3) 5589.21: 16.8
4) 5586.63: 17.1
